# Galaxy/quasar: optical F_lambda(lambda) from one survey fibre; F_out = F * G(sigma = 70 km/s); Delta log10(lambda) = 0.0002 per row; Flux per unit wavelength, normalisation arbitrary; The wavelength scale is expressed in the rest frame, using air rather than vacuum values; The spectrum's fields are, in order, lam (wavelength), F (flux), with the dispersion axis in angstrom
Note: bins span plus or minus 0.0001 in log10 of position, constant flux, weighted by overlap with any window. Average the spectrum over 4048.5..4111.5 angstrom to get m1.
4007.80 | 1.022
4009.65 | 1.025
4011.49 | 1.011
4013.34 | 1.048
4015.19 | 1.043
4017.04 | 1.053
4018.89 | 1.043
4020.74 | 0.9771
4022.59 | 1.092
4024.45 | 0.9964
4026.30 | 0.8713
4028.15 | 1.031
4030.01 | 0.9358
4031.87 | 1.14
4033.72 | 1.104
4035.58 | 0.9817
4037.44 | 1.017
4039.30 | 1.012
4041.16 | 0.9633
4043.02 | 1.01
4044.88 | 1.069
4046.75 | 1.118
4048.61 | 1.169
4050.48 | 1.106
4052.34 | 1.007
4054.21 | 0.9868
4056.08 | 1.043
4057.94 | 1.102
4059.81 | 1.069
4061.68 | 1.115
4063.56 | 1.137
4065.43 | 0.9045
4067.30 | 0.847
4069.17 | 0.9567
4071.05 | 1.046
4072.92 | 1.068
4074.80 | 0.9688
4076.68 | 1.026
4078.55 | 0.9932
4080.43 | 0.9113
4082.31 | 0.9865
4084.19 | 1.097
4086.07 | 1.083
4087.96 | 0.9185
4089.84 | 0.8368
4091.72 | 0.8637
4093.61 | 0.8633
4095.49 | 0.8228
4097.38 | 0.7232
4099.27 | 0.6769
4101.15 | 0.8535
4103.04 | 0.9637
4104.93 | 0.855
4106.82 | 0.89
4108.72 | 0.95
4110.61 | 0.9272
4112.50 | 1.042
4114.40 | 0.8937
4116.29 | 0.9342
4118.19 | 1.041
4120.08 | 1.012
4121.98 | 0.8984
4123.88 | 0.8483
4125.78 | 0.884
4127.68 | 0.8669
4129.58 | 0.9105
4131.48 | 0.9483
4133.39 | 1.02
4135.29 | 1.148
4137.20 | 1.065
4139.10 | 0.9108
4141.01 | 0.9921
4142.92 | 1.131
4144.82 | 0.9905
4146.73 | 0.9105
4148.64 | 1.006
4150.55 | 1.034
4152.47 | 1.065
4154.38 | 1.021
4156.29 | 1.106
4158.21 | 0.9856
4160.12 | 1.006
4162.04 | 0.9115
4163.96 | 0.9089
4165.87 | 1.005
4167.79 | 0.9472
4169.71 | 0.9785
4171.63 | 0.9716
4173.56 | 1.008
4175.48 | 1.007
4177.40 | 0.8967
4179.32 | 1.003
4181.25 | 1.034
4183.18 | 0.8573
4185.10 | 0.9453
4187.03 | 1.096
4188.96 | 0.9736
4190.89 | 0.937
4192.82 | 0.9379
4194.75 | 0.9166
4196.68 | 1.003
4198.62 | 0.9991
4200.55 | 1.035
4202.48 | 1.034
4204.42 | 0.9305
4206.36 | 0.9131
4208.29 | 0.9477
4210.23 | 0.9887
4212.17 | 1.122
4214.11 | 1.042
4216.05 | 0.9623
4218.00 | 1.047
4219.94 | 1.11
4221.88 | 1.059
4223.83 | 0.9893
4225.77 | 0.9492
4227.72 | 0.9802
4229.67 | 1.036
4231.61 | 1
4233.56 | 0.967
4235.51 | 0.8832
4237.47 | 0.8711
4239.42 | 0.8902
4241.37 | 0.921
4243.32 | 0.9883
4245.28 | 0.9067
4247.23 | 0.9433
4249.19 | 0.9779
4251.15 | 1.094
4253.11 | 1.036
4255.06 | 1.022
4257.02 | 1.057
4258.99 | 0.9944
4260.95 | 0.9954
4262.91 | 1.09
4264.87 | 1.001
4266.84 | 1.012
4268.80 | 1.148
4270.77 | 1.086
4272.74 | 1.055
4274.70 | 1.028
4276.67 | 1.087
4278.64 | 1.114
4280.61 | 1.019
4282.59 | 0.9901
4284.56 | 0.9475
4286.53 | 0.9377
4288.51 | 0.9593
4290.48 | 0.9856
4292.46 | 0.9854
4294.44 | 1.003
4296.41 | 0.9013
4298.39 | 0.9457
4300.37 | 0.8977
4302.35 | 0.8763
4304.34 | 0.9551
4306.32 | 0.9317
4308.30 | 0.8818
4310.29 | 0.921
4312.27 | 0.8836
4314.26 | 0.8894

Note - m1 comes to 0.961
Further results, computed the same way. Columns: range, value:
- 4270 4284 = 1.05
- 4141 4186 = 0.988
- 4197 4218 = 1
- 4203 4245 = 0.98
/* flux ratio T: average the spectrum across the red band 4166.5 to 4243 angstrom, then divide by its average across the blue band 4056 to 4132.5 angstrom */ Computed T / 1.0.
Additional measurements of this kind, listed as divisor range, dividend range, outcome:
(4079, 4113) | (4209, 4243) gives 1.10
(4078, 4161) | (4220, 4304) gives 1.04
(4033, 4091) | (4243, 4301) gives 0.99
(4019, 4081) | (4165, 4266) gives 0.96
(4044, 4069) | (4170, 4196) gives 0.92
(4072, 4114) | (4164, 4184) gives 1.05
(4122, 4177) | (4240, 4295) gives 1.03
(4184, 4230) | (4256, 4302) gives 1.01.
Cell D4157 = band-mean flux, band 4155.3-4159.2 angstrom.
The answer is 1.05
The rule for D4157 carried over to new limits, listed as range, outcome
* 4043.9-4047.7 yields 1.09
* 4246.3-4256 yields 1.02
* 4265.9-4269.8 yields 1.08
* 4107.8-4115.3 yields 0.954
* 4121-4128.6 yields 0.875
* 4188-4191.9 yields 0.955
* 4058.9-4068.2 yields 1.01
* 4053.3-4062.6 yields 1.06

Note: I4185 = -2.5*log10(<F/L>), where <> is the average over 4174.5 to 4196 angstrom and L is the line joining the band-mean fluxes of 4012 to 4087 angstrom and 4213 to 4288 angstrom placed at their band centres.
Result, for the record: 0.05 mag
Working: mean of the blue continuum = 1.03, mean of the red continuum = 1.01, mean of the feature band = 0.965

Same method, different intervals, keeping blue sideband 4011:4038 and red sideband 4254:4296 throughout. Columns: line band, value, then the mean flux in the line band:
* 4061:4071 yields 0.032 mag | 0.993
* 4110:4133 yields 0.097 mag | 0.936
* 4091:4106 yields 0.230 mag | 0.828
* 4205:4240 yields 0.039 mag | 0.987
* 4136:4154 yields 0.010 mag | 1.01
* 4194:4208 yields 0.051 mag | 0.976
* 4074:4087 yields 0.014 mag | 1.01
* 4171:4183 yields 0.049 mag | 0.978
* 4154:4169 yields 0.041 mag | 0.985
